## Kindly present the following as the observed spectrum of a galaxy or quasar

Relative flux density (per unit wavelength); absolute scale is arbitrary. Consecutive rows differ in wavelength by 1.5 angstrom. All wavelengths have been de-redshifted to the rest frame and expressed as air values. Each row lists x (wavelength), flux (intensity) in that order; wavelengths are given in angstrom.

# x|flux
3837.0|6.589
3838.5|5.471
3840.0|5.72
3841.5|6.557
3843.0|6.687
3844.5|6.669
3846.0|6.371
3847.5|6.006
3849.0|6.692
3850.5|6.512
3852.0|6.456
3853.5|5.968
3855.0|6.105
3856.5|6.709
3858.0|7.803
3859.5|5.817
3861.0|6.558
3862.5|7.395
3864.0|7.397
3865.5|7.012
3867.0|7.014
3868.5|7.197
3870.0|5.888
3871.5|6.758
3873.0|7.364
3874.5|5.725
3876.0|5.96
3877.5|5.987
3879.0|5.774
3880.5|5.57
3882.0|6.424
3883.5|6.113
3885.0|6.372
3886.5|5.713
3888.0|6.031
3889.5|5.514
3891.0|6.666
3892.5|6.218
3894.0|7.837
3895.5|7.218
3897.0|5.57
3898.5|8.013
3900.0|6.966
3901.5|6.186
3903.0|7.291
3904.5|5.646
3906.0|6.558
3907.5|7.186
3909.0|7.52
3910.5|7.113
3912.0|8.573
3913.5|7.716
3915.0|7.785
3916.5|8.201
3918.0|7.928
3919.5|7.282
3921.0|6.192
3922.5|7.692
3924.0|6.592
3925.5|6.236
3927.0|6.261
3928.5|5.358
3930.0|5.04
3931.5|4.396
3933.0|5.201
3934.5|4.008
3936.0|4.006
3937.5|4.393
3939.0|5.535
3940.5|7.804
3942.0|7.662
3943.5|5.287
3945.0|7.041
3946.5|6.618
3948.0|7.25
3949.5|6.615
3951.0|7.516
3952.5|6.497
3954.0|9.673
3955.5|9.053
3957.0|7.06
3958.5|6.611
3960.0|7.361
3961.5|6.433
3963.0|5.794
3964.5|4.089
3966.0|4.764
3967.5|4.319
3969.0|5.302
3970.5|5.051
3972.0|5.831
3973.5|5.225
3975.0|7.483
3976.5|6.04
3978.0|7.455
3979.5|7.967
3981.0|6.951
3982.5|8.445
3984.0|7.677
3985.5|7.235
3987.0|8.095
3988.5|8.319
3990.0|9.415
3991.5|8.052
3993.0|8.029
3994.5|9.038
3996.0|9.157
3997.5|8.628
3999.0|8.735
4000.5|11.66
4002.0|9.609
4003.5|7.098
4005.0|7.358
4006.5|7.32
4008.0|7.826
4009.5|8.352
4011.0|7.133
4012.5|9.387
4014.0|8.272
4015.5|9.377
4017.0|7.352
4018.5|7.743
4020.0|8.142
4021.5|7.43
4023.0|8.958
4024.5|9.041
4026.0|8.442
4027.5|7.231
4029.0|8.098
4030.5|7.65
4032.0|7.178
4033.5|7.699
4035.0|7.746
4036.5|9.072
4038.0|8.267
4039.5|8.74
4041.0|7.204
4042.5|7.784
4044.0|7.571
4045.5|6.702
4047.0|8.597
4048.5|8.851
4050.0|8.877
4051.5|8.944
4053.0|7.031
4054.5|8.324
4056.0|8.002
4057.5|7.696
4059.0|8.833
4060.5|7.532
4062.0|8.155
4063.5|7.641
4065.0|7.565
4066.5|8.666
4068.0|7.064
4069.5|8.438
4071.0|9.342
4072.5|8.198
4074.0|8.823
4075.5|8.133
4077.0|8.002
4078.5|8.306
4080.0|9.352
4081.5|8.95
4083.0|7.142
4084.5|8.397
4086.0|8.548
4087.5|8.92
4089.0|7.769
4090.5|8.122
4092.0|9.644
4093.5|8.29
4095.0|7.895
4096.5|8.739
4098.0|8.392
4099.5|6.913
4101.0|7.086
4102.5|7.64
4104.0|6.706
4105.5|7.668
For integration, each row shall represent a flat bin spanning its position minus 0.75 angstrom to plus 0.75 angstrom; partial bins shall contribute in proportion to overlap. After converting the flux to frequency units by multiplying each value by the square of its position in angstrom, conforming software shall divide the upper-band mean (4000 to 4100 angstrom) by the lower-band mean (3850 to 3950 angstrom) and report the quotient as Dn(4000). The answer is 1.36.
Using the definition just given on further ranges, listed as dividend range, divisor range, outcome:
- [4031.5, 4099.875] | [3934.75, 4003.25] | 1.21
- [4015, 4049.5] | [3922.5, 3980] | 1.35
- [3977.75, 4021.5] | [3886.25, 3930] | 1.26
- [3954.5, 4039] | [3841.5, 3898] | 1.26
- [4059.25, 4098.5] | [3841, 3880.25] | 1.42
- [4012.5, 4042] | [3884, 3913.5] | 1.28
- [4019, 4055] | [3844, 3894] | 1.36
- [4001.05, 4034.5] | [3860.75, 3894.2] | 1.34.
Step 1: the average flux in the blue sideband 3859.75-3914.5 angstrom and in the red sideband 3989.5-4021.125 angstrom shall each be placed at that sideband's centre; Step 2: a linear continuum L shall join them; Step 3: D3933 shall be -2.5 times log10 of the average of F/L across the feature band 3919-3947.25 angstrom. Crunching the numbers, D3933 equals 0.24 mag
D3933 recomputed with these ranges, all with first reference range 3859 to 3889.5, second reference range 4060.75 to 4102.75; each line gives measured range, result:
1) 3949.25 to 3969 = 0.092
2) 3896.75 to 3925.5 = -0.070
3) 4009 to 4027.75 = -0.080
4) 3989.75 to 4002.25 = -0.217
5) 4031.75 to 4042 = -0.027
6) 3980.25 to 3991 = -0.092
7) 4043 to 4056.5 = -0.022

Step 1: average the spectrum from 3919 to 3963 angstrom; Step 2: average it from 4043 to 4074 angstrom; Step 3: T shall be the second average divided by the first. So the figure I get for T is 1.26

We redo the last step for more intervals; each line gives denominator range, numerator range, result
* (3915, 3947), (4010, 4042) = 1.31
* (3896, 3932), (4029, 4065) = 1.17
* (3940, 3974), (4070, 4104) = 1.28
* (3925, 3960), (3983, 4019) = 1.32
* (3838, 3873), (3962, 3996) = 1.05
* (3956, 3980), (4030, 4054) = 1.32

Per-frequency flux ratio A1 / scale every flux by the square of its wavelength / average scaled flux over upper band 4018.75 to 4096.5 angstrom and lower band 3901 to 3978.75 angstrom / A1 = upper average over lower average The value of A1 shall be 1.34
